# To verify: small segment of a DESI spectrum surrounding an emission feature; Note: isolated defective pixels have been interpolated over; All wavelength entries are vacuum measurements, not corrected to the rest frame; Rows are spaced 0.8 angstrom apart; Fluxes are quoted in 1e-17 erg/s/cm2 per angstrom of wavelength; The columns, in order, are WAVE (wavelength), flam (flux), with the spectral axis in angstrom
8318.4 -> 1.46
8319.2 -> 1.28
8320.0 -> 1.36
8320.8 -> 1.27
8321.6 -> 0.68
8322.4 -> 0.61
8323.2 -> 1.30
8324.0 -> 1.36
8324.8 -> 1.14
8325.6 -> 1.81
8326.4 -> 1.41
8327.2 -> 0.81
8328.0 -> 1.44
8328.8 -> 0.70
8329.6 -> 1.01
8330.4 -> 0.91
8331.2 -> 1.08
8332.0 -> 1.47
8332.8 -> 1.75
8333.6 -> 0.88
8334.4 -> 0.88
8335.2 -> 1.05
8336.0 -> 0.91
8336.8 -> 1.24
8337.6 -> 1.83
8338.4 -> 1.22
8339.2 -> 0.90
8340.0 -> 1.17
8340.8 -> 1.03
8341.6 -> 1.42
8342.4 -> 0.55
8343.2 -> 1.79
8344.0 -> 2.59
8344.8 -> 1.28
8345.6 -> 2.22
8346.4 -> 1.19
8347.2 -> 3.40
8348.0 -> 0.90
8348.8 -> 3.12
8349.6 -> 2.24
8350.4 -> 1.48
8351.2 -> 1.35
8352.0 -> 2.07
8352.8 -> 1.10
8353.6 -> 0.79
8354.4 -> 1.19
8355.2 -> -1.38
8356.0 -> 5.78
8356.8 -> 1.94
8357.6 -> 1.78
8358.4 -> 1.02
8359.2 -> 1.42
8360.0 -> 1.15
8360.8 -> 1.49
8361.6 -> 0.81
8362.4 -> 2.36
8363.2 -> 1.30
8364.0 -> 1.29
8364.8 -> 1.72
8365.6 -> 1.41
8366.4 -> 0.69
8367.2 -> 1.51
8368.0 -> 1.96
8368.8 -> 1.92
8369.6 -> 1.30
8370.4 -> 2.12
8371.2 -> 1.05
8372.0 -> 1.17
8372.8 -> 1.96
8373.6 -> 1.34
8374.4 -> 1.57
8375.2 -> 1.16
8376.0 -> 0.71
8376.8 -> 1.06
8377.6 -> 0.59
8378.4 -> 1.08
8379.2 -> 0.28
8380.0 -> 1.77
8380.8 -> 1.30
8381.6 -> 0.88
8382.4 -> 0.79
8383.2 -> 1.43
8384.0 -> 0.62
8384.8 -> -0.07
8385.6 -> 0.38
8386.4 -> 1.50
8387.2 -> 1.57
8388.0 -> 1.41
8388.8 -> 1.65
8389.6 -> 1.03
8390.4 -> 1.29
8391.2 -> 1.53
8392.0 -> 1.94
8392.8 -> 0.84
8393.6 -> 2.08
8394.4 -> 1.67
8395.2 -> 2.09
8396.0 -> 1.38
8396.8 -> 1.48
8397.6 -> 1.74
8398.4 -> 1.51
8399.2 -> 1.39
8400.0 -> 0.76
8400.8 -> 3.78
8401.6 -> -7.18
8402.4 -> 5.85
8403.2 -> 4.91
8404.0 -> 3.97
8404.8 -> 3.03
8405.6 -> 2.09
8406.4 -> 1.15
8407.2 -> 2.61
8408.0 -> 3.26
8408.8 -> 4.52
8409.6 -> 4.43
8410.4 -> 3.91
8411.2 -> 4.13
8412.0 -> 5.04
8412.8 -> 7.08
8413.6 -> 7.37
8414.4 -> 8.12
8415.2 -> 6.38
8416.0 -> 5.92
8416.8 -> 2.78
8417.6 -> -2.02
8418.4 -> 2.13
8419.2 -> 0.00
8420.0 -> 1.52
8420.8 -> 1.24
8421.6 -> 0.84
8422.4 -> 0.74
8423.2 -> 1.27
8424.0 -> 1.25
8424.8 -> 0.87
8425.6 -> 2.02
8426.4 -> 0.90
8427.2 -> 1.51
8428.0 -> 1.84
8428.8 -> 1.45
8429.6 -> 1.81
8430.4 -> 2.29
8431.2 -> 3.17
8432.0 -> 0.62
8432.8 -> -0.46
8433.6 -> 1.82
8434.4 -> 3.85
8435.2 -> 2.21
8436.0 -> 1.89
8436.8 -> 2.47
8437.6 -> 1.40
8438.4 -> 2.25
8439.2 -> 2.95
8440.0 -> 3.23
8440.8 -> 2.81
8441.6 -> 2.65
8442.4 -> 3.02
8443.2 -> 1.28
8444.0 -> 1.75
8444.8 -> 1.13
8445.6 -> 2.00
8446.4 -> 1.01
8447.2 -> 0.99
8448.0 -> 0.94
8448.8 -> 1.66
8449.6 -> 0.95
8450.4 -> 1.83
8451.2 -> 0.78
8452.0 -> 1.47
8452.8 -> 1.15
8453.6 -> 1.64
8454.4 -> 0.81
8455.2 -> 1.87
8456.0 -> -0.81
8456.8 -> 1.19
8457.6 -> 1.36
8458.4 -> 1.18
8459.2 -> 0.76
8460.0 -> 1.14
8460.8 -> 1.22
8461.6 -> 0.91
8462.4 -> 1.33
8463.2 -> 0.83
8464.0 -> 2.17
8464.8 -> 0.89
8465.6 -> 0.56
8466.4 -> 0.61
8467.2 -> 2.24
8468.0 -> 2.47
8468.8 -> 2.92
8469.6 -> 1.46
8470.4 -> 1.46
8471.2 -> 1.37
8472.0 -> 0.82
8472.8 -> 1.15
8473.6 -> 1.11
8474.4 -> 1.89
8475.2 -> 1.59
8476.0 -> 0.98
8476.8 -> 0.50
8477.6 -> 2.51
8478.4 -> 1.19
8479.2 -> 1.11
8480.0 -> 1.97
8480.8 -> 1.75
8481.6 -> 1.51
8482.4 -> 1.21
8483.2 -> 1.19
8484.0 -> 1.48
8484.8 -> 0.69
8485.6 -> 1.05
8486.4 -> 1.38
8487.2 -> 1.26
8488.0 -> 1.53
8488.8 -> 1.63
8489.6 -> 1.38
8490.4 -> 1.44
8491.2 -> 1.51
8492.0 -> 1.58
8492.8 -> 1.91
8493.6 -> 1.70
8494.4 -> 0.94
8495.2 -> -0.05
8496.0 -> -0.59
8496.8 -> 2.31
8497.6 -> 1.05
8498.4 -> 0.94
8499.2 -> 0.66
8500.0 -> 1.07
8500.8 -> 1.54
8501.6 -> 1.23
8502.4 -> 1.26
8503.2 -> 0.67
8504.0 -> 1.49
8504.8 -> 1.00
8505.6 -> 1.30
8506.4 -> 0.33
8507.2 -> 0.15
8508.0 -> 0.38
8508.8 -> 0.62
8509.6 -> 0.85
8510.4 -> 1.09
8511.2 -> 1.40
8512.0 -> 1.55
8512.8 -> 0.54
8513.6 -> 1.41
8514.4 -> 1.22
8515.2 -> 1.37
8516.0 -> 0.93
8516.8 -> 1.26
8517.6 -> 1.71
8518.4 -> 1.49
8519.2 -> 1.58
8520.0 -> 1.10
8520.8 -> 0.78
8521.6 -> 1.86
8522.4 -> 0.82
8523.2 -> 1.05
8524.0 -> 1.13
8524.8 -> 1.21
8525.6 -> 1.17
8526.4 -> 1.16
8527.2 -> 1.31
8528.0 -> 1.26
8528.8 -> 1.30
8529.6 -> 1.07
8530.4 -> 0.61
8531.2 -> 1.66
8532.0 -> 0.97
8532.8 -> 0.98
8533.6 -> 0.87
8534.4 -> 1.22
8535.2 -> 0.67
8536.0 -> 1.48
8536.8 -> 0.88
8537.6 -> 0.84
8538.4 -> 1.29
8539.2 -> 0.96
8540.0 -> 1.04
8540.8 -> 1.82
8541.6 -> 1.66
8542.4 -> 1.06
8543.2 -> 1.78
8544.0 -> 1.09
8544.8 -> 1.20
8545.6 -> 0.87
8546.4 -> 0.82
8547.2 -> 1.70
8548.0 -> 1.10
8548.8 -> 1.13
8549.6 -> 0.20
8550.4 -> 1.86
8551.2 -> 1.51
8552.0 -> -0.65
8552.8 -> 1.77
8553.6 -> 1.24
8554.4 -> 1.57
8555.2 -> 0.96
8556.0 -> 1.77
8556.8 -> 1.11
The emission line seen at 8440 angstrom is [N II] 6583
